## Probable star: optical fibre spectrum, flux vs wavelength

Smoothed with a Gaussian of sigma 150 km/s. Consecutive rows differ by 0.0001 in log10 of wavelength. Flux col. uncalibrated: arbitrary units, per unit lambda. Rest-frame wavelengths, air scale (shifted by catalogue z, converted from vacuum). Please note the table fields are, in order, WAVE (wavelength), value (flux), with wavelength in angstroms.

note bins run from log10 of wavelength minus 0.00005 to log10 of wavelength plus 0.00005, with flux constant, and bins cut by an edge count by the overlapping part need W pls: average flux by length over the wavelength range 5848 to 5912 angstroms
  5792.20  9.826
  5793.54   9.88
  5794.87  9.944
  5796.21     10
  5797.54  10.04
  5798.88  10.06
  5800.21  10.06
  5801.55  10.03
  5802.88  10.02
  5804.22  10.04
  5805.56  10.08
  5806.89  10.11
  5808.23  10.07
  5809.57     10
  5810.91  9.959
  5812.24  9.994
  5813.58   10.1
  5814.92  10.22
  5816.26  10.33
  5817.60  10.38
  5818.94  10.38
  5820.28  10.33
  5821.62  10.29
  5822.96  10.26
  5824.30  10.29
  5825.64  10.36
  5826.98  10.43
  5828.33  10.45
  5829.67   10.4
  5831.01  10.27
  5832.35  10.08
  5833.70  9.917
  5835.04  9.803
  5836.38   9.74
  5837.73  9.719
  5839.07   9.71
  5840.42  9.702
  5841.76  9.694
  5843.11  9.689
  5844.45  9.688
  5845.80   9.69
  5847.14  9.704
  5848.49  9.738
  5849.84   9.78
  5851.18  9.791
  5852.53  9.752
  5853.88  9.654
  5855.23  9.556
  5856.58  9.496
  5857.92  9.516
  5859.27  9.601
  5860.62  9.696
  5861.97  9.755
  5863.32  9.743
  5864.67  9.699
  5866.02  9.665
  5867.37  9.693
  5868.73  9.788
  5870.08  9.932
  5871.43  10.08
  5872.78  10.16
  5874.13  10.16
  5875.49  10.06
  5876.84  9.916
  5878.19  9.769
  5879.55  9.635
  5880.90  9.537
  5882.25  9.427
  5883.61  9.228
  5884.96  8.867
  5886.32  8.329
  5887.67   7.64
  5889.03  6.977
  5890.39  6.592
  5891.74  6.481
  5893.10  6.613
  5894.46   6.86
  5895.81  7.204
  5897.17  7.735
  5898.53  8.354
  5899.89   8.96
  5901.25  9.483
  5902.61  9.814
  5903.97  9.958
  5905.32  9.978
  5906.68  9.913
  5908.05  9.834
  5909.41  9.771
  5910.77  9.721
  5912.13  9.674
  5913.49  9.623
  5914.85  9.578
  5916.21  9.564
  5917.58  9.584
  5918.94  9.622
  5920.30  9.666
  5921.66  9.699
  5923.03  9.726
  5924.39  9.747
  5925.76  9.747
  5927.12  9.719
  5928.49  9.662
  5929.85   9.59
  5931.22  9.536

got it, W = 9.19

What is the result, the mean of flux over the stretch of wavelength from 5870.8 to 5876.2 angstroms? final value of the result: 10.1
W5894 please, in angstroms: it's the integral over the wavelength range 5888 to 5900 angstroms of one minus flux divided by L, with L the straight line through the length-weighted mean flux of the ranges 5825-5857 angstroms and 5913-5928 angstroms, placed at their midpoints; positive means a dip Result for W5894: 3.1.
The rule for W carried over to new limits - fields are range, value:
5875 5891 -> 8.83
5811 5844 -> 10.1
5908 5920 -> 9.66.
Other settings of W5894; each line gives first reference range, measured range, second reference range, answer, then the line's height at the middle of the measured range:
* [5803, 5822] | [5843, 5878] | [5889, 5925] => -0.8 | 9.54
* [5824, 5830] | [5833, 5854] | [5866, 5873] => 0.9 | 10.2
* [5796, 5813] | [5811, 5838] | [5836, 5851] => -0.9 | 9.87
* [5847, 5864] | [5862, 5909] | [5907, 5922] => 3.2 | 9.67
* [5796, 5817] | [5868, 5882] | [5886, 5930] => -0.9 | 9.32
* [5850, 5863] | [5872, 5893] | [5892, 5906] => 0.3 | 8.91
